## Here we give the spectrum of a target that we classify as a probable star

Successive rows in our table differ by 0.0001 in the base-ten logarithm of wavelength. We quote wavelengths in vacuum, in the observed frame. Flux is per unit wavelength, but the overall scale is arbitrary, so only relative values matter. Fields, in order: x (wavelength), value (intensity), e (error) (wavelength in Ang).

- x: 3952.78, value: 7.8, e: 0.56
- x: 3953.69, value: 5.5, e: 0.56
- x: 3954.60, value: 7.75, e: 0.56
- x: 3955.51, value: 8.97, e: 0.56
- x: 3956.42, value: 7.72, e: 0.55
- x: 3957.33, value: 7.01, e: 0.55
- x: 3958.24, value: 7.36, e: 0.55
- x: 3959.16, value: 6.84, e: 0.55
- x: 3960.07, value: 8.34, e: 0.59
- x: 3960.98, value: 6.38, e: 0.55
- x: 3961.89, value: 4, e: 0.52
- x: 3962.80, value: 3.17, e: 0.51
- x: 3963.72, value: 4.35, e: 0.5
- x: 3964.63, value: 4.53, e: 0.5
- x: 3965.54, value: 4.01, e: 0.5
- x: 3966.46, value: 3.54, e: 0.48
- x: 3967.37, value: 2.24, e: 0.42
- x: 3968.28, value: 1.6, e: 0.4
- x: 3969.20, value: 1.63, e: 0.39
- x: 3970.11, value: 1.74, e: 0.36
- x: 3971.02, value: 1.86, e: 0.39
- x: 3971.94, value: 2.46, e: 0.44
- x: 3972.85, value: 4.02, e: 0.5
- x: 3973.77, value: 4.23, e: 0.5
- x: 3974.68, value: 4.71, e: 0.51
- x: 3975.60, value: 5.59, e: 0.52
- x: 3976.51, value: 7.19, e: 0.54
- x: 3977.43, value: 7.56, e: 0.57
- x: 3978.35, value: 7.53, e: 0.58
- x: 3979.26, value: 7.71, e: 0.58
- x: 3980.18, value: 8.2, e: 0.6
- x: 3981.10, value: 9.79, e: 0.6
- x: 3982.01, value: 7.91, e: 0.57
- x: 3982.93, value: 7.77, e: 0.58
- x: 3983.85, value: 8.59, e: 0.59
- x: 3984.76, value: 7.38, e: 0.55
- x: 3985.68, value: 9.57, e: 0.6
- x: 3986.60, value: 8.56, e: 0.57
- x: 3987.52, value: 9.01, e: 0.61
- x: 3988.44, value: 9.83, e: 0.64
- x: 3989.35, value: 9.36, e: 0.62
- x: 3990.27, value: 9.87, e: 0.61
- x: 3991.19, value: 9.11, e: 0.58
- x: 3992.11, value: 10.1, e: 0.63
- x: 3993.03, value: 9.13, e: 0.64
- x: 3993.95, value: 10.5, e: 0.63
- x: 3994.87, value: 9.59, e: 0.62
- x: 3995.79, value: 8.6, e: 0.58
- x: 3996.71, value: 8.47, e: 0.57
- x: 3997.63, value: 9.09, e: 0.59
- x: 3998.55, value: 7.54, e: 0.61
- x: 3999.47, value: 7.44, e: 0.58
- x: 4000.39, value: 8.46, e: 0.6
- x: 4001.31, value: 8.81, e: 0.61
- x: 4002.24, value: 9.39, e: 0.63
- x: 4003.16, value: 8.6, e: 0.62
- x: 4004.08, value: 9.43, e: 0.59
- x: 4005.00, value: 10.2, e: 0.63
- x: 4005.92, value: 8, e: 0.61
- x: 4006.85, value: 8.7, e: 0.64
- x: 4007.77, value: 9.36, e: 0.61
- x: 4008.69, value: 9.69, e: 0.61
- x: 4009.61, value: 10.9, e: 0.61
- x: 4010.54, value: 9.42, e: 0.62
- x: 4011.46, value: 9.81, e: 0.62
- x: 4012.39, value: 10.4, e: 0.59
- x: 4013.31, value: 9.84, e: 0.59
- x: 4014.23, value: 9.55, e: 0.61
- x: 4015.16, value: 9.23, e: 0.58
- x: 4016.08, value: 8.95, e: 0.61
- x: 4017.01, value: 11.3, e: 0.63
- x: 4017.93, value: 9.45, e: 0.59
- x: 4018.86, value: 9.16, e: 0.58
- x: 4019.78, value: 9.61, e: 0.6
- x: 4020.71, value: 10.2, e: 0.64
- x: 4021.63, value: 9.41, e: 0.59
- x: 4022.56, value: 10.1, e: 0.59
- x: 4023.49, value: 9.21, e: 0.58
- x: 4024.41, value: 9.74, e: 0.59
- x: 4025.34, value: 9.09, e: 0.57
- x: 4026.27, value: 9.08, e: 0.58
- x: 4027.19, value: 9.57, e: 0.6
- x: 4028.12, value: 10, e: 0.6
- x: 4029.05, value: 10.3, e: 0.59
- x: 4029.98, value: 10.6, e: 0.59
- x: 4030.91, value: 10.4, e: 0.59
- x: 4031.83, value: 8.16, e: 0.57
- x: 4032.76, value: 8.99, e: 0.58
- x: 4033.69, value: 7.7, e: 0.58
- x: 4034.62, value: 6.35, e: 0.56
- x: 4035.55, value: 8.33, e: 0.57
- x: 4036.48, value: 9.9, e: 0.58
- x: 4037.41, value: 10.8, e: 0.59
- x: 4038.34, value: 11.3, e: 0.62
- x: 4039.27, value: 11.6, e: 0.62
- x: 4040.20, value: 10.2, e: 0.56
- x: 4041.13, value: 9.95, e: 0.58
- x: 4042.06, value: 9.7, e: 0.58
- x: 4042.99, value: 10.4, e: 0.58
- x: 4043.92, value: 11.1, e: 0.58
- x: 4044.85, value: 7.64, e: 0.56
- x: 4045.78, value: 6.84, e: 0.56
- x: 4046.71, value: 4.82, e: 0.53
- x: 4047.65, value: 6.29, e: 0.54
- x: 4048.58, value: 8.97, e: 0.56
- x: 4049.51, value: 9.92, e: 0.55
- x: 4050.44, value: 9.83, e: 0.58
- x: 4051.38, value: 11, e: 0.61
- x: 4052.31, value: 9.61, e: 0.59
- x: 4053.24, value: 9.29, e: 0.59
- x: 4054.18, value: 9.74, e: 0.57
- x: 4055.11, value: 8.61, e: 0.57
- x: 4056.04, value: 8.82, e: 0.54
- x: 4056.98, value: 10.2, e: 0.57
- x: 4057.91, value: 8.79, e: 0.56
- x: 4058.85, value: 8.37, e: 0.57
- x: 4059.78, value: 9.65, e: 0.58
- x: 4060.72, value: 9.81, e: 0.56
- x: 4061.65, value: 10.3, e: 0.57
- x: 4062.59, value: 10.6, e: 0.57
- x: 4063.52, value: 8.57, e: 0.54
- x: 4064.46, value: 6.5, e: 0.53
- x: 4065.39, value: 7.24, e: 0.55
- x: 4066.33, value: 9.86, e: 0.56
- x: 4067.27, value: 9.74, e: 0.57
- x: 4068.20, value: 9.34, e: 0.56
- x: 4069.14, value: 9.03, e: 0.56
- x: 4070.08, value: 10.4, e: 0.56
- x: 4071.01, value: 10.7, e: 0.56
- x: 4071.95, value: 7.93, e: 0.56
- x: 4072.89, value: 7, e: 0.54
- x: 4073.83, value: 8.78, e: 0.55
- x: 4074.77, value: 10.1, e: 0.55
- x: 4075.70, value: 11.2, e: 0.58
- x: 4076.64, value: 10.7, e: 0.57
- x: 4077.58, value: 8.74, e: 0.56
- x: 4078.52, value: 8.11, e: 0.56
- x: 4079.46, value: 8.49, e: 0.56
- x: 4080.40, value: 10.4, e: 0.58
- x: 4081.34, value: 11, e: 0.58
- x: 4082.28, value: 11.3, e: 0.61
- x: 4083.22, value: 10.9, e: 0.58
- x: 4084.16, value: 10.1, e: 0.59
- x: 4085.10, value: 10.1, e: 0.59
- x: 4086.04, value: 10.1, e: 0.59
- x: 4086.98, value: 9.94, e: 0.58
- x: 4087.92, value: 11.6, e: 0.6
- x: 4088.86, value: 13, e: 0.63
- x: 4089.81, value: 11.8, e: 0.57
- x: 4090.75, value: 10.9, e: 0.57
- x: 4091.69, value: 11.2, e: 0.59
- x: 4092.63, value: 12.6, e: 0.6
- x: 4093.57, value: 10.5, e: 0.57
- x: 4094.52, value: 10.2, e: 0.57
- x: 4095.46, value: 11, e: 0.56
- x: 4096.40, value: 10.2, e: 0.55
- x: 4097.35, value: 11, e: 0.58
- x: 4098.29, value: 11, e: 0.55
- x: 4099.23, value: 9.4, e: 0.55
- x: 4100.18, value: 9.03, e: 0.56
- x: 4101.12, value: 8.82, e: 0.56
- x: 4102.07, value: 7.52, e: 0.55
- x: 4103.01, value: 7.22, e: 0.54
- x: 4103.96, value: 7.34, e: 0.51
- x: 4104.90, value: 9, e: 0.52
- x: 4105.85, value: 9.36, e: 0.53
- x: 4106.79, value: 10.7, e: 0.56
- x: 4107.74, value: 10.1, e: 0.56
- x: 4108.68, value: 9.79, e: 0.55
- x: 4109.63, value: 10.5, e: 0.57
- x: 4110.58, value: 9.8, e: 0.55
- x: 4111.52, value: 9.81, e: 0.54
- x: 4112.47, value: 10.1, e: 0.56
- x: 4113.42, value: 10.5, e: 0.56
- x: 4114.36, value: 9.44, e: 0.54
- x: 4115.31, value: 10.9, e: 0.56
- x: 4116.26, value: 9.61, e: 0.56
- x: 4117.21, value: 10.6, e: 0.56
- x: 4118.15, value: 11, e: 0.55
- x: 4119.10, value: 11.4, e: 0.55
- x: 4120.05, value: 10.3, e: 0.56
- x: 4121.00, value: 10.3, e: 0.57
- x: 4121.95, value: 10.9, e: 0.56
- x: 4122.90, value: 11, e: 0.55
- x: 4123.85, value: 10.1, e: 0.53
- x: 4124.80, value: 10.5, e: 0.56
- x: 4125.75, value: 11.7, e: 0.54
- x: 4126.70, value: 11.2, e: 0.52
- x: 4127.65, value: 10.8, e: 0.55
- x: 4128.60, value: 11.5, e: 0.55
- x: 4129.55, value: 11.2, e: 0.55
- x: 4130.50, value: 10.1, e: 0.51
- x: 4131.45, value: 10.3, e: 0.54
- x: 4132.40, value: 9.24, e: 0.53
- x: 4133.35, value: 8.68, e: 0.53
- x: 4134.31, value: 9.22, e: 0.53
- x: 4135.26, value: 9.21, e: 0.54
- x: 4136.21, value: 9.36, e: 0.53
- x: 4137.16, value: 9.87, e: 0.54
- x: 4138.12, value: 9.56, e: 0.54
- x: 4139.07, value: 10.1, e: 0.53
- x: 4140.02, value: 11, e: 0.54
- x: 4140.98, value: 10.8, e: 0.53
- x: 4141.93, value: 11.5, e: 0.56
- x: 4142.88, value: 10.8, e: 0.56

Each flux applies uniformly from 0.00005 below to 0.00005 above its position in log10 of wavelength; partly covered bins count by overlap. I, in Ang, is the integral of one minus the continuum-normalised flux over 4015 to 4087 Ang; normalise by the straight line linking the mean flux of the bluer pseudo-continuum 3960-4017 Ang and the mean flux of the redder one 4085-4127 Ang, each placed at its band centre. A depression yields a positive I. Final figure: -3.78 Ang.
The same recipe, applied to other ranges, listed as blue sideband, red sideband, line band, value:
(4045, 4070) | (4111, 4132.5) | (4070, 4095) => -1.87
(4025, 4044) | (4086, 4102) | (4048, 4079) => 2.57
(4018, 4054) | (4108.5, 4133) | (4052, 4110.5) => 1.26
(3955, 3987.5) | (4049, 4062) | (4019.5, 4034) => -2.16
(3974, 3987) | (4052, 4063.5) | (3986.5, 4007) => -2.61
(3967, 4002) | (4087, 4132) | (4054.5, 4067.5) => 0.08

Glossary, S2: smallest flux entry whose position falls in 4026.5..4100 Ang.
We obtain 4.82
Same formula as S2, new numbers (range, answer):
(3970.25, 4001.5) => 1.86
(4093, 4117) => 7.22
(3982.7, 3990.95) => 7.38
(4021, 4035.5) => 6.35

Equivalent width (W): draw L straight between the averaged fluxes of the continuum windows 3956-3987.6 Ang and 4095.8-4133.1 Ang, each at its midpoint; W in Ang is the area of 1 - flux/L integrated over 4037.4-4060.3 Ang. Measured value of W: -3.4 Ang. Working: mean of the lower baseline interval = 5.79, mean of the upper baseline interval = 10.1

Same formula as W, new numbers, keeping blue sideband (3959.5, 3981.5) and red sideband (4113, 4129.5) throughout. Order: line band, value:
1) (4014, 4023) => -4.0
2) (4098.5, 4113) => 1.2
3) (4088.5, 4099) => -1.7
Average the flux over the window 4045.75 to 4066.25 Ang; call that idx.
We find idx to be 8.87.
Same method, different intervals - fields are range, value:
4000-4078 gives 9.35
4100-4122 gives 9.74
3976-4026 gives 9.1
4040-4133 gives 9.83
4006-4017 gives 9.63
